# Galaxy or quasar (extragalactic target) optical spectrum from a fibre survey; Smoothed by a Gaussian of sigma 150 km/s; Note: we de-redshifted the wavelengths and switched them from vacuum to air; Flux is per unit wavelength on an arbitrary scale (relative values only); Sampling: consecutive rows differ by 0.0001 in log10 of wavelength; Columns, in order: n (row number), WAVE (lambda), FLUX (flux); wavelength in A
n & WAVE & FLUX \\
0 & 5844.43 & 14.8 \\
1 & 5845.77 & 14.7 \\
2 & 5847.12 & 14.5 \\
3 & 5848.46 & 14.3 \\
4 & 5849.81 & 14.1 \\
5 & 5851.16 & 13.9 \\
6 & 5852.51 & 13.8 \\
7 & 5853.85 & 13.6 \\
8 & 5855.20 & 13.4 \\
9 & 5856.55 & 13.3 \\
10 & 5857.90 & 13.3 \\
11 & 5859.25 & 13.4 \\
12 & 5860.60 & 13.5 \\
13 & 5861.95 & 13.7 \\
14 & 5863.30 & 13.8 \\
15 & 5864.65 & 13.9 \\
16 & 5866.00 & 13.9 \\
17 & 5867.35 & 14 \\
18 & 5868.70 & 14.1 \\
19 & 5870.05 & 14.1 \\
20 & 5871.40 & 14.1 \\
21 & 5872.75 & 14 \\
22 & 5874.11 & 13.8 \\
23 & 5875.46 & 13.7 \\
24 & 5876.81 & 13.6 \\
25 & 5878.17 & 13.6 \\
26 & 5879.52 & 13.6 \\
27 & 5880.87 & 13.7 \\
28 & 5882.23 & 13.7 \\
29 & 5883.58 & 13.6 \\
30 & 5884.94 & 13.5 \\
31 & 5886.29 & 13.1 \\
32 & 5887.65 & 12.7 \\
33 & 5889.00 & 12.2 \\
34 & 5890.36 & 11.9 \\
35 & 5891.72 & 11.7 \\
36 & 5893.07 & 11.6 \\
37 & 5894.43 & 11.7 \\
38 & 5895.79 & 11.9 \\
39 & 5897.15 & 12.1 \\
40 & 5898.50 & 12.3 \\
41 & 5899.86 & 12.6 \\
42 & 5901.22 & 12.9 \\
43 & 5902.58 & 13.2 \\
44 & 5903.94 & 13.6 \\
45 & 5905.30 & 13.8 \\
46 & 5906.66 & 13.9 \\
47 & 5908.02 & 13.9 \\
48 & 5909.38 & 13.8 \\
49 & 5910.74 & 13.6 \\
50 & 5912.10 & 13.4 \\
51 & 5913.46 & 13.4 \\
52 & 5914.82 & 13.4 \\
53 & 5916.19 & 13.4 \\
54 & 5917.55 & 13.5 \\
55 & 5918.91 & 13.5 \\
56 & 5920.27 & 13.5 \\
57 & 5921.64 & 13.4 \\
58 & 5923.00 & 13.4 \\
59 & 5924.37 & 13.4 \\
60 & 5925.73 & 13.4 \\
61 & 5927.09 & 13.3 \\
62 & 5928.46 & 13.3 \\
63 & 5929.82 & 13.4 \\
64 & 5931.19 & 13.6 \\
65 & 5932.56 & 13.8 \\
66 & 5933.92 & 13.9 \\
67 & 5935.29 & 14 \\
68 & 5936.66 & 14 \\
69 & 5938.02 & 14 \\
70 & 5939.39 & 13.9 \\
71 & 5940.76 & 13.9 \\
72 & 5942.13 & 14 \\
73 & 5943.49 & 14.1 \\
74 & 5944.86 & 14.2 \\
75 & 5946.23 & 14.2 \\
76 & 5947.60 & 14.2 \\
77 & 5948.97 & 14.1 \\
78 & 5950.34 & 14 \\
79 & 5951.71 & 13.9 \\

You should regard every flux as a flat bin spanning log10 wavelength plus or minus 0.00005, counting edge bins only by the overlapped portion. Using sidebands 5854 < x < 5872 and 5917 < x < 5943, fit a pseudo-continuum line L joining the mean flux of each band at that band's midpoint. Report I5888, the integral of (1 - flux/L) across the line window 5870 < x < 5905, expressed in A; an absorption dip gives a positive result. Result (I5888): 1.76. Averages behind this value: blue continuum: 13.7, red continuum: 13.6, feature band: 13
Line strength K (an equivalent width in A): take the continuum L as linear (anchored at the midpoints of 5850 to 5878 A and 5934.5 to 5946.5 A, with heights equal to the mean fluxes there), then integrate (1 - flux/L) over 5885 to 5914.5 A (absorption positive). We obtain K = 2.2 A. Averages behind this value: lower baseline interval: 13.7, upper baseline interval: 14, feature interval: 12.8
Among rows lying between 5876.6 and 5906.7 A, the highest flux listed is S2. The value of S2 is 13.9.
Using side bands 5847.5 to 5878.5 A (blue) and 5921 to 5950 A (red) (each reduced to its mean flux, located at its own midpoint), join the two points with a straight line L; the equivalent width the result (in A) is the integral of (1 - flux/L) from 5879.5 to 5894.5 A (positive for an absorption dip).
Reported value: 1.1 A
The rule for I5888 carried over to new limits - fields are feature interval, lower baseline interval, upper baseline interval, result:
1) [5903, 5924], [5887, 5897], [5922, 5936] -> -1.1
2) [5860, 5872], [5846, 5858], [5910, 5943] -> -0.1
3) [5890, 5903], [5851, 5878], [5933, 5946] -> 1.6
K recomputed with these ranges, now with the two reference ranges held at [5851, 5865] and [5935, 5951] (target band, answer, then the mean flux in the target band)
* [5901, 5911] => 0.2 A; 13.6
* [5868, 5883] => -0.2 A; 13.8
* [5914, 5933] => 0.7 A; 13.4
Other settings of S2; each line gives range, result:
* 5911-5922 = 13.5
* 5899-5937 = 14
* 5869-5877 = 14.1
